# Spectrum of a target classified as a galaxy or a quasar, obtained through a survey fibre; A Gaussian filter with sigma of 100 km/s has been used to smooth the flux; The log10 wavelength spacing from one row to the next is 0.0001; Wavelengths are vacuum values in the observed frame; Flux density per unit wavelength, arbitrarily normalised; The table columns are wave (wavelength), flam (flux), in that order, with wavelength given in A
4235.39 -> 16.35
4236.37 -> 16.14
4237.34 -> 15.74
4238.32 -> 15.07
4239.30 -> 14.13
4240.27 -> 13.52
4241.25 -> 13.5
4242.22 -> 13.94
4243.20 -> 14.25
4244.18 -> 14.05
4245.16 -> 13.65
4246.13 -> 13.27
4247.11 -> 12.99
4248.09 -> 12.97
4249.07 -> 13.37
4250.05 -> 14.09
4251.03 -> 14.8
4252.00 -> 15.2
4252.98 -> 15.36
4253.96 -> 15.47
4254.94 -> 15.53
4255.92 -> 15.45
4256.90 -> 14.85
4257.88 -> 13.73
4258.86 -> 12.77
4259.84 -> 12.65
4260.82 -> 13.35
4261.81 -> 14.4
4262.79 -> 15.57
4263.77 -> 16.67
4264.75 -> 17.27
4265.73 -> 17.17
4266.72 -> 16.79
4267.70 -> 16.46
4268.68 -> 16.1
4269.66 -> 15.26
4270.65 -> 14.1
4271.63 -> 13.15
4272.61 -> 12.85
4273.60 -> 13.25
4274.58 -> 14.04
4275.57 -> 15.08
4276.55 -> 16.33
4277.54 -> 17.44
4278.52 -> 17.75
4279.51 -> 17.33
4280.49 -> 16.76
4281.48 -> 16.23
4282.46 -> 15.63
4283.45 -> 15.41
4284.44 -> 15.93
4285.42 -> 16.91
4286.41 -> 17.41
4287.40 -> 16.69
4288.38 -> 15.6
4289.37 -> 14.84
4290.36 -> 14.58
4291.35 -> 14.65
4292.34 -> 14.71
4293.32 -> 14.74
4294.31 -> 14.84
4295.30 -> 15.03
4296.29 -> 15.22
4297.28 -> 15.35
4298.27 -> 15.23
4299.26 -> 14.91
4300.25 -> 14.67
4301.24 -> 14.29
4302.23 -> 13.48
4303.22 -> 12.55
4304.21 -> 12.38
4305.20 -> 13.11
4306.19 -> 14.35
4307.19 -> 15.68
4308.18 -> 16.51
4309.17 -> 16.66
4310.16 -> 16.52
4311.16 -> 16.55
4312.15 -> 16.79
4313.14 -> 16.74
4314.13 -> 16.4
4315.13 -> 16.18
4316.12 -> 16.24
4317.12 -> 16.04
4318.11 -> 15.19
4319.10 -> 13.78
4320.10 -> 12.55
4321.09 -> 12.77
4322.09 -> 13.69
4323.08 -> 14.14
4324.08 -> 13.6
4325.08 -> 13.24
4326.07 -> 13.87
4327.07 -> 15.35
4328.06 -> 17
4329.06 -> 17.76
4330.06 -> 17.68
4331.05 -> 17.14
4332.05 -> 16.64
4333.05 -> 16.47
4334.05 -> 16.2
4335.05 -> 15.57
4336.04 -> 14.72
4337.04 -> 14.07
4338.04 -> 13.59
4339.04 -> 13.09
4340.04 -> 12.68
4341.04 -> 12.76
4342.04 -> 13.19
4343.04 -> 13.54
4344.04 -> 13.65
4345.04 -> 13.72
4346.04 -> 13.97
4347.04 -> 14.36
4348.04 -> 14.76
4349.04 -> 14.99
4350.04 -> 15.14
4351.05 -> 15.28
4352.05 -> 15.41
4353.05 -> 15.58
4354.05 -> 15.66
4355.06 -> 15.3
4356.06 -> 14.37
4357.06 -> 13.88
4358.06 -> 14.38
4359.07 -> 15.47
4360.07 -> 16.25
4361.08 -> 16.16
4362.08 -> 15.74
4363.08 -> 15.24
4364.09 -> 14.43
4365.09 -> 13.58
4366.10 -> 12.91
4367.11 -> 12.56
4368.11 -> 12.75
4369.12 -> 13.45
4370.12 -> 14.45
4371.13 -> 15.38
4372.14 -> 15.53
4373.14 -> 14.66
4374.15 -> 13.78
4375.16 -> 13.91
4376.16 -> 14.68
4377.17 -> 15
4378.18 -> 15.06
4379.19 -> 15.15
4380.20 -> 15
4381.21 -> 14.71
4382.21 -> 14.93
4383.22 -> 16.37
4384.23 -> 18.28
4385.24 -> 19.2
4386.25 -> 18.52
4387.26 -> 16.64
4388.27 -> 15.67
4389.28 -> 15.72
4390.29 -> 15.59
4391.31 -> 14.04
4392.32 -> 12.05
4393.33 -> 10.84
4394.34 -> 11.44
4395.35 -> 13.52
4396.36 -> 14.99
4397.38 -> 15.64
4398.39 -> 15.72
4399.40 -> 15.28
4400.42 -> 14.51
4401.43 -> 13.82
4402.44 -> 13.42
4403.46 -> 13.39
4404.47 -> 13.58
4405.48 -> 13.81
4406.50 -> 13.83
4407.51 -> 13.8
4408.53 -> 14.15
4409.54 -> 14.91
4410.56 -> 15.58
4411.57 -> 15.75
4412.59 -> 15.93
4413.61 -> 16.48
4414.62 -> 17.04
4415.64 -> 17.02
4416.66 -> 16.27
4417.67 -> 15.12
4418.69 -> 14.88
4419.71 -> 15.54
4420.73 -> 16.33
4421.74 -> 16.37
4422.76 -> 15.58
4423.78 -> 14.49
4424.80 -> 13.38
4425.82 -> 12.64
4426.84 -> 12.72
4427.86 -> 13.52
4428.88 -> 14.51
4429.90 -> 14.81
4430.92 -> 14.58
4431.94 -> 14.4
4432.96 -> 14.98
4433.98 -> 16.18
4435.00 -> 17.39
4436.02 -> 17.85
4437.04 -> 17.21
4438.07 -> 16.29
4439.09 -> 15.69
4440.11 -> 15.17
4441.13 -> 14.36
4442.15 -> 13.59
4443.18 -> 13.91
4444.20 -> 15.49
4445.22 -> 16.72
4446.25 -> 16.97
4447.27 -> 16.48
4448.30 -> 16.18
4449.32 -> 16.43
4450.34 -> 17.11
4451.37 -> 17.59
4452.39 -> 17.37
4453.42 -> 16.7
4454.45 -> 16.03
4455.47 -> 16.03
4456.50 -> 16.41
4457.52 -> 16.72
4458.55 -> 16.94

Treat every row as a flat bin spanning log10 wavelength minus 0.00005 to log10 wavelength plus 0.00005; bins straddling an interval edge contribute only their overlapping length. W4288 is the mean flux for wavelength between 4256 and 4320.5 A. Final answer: 15.3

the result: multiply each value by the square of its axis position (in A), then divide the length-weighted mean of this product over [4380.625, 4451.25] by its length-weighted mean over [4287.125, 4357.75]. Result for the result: 1.1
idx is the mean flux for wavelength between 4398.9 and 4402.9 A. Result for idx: 14.3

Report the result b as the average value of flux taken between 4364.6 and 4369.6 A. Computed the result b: 13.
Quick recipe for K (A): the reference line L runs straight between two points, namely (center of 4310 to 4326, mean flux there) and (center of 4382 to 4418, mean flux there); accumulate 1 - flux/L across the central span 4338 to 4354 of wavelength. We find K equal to 0.89 A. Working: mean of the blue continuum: 15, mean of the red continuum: 15.1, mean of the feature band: 14.2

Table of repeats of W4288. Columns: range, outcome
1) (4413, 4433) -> 15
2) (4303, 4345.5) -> 14.9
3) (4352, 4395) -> 14.9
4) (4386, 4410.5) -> 14.3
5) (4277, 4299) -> 15.8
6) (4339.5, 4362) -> 14.6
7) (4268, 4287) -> 15.6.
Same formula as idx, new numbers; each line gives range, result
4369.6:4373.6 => 15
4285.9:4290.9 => 15.8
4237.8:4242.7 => 14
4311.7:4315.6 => 16.5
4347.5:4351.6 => 15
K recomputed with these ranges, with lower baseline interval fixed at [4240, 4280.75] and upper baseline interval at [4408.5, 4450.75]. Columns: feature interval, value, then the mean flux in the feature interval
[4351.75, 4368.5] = 0.58 A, 14.7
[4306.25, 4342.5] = -0.28 A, 15.2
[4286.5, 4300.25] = -0.19 A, 15.2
